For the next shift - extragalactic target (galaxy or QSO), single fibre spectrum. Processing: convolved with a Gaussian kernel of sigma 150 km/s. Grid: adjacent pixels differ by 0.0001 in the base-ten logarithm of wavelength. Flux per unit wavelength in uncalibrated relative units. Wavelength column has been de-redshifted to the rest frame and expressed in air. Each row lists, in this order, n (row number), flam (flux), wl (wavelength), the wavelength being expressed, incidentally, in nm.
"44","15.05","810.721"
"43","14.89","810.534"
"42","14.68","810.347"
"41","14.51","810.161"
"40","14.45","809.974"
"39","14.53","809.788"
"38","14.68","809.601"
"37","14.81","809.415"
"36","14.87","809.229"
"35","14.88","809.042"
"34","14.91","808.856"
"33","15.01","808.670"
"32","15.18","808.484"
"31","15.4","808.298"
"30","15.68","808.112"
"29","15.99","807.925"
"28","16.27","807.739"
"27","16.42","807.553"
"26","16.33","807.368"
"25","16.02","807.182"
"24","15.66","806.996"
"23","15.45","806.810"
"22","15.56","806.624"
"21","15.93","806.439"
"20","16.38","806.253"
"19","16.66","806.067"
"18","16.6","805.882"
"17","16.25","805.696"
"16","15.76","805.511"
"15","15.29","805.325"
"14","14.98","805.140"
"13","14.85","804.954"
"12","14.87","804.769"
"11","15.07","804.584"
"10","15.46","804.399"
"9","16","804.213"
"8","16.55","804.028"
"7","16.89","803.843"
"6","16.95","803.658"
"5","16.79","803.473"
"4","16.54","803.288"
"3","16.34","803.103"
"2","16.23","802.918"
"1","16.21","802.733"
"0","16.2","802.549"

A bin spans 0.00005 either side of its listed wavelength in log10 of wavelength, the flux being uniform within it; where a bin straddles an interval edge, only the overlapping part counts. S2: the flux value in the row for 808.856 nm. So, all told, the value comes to 14.91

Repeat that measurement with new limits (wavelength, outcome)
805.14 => 14.98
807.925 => 15.99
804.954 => 14.85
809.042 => 14.88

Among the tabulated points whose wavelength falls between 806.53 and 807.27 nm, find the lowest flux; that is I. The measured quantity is 15.45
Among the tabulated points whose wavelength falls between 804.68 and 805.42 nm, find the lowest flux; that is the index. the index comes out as 14.85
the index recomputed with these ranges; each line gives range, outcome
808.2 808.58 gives 15.18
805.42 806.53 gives 15.76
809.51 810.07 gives 14.45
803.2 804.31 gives 16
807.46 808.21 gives 15.68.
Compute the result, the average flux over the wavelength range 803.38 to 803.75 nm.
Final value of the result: 16.9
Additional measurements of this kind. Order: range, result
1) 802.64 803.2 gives 16.3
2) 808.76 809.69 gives 14.8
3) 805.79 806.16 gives 16.6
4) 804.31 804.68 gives 15.3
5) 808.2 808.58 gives 15.3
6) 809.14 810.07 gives 14.7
